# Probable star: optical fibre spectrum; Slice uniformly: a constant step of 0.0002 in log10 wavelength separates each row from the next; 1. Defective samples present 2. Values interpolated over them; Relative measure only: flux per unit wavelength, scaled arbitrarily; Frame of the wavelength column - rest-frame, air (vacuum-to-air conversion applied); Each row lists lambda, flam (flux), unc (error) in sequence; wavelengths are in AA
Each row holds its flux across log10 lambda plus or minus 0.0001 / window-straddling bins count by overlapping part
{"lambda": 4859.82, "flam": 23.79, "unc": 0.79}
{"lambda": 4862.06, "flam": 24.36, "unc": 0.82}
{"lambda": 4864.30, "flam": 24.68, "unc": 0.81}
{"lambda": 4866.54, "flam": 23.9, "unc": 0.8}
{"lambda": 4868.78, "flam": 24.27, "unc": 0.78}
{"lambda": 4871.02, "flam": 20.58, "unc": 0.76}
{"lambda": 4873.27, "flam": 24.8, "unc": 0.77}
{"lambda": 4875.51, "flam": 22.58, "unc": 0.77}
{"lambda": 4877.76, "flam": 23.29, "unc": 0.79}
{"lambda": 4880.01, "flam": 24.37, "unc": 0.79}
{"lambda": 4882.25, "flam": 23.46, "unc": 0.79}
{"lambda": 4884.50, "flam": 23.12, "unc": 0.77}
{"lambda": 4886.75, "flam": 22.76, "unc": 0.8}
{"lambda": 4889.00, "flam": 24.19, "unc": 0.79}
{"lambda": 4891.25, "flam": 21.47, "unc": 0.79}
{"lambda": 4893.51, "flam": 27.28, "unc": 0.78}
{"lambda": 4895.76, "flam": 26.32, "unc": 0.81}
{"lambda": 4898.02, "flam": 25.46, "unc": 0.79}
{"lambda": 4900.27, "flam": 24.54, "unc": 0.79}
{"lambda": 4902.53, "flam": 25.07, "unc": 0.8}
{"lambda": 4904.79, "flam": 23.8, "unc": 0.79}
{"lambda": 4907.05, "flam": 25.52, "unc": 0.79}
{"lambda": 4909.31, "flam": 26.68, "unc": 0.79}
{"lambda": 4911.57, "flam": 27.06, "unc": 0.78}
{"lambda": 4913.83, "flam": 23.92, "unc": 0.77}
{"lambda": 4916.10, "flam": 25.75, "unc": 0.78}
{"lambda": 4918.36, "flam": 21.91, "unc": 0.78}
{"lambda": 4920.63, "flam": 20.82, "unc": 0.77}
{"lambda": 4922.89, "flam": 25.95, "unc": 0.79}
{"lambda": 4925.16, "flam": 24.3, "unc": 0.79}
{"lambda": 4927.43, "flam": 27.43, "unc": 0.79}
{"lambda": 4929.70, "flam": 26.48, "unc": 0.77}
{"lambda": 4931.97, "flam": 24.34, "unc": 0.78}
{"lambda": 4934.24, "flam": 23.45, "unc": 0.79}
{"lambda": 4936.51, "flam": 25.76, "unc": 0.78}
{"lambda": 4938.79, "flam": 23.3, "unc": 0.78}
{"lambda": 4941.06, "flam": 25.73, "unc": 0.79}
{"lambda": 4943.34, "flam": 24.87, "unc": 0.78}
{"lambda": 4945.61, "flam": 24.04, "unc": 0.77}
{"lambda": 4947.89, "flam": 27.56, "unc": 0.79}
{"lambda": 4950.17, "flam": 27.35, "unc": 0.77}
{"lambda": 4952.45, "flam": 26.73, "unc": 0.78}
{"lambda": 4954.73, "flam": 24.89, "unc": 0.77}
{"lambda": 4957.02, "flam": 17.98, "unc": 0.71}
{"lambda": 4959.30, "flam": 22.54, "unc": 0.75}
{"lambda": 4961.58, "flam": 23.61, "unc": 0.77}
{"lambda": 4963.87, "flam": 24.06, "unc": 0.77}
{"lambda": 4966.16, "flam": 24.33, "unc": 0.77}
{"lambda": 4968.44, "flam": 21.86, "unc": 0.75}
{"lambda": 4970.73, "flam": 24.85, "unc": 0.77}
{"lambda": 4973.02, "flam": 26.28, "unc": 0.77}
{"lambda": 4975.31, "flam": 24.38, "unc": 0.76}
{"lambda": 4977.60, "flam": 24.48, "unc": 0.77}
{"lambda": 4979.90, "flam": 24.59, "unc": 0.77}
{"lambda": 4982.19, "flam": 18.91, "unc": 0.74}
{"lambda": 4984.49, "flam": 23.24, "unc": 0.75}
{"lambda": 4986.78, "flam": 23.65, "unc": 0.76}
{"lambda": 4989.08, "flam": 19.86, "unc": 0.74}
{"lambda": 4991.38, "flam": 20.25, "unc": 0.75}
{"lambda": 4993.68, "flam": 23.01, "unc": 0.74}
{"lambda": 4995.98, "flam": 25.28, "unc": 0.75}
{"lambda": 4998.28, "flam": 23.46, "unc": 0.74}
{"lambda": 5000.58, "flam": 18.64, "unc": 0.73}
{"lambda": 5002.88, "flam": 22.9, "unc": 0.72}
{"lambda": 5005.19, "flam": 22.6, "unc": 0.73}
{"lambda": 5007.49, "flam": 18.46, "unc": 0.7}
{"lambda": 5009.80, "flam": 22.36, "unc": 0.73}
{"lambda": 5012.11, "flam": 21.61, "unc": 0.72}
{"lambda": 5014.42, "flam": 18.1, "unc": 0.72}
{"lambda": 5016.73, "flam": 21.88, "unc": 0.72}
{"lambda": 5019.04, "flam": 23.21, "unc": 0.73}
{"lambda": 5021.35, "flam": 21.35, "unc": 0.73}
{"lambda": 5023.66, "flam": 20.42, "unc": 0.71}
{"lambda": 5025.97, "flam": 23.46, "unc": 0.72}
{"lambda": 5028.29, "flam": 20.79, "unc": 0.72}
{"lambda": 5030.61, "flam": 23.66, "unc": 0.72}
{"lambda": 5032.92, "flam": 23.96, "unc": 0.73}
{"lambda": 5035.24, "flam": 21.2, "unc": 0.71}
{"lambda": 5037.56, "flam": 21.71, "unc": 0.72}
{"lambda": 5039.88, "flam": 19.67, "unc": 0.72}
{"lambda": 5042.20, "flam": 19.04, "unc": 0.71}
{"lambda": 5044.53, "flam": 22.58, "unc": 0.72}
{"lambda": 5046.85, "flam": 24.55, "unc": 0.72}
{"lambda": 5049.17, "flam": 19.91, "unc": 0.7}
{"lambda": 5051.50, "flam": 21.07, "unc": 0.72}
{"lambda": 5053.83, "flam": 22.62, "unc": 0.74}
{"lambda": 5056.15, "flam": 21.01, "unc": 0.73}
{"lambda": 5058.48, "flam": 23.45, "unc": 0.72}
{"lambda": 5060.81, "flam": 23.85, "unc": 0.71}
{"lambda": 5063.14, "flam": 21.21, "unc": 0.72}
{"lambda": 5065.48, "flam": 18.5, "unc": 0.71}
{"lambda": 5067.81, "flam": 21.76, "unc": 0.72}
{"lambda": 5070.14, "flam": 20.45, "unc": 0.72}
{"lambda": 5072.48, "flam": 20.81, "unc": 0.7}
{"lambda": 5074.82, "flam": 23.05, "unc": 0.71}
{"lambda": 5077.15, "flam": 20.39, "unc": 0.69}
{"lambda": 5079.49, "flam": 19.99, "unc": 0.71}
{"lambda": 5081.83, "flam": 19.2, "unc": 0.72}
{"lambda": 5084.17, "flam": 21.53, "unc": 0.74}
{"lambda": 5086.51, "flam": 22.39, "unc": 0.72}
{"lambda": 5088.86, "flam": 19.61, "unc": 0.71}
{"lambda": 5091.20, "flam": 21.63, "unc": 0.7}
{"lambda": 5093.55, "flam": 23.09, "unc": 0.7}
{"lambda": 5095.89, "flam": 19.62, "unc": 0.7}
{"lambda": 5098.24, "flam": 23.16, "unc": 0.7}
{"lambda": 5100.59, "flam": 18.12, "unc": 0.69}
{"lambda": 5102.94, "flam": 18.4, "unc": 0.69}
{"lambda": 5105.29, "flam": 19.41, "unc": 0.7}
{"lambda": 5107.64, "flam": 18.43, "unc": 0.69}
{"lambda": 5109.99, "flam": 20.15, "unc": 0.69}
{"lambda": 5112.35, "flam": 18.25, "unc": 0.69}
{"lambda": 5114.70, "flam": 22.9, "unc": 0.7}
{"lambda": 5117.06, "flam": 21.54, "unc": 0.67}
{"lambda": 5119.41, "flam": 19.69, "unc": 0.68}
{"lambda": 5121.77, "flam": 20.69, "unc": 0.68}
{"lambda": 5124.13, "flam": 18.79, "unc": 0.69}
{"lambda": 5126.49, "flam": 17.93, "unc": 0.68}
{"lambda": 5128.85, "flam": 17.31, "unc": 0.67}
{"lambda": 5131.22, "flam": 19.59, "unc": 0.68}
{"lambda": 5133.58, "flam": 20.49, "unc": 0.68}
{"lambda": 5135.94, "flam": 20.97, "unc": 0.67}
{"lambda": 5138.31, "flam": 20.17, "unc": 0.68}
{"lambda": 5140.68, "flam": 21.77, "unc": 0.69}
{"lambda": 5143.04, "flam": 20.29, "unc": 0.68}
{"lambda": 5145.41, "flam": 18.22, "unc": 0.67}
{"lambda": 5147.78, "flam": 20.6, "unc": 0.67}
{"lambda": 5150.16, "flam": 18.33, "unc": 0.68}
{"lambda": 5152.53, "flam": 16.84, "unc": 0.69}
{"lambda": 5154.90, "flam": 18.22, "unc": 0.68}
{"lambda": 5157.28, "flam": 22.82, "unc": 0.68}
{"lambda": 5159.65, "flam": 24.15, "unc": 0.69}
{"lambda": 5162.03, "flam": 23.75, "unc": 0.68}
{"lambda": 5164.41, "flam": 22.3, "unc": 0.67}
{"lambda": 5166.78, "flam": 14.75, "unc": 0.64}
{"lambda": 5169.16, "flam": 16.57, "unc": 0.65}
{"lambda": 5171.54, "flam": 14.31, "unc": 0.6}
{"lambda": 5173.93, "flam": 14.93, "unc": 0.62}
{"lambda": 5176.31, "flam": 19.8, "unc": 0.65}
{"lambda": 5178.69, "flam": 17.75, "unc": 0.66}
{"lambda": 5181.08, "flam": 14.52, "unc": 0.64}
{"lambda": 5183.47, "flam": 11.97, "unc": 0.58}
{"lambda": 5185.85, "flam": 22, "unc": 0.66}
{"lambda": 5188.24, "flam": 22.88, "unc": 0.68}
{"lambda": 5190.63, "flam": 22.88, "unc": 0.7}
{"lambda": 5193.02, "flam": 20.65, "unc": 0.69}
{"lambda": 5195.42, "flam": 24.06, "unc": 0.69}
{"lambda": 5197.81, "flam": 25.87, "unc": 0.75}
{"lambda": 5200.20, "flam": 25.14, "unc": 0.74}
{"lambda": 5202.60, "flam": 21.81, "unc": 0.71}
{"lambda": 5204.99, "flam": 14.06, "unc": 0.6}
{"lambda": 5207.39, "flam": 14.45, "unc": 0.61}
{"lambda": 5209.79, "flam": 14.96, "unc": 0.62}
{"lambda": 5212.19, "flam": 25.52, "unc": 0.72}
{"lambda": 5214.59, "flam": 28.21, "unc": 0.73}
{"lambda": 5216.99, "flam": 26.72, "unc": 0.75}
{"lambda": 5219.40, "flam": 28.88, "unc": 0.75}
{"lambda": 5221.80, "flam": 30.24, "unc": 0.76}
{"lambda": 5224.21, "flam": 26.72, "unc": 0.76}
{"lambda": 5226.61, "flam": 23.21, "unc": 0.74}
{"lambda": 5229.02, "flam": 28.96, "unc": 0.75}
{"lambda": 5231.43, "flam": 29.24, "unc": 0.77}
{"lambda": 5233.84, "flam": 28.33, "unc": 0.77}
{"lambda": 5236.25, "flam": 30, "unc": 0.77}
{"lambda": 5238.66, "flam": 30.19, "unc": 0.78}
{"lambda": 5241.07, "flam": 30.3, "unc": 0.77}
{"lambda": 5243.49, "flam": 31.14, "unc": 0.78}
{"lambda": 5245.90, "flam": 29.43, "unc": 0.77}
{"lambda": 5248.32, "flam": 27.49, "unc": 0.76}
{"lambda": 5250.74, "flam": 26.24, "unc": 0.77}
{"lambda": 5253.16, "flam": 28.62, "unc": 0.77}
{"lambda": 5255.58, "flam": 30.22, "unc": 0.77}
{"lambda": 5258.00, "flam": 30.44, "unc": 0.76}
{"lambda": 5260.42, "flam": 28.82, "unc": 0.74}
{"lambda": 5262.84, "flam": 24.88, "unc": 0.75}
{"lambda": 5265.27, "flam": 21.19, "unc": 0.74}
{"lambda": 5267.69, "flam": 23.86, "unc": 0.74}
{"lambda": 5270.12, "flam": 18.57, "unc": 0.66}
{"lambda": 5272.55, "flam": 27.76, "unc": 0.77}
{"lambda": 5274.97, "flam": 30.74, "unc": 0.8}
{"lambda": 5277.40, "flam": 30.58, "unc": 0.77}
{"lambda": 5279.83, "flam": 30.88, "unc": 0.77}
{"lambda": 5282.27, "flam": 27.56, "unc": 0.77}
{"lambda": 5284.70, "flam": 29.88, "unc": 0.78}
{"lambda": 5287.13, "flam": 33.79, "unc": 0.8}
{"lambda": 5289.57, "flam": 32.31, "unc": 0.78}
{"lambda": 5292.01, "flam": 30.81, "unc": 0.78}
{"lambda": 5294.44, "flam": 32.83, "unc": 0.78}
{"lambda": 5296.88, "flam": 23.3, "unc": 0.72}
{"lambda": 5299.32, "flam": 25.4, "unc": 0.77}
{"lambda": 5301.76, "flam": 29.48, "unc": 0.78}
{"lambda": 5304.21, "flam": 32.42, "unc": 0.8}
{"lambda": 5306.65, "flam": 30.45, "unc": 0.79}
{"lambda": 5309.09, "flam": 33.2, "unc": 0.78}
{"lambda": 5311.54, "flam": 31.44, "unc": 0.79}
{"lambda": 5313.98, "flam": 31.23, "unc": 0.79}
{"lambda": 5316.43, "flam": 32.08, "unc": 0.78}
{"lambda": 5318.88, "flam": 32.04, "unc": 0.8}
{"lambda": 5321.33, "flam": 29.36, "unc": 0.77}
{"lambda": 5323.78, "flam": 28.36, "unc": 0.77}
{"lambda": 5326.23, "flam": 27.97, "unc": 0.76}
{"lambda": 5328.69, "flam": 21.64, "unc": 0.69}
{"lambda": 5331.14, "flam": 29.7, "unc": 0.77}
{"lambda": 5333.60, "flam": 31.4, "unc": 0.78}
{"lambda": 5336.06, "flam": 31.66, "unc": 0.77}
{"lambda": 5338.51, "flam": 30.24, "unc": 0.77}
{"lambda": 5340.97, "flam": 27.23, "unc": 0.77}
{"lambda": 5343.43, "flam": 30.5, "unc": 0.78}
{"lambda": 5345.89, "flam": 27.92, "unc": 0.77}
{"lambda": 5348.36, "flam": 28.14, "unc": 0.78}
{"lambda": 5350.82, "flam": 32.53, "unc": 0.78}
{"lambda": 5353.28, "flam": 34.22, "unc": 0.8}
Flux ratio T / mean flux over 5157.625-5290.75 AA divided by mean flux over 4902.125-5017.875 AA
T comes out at 1.04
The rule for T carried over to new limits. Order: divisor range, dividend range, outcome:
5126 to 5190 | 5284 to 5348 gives 1.57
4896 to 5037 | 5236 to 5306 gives 1.22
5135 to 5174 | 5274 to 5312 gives 1.56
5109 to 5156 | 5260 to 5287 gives 1.38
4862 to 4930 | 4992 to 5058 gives 0.89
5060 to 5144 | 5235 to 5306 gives 1.40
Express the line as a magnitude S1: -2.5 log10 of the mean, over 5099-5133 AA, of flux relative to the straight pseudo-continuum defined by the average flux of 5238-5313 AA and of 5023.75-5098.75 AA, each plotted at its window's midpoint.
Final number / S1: 0.20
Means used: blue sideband 21.5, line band 19.4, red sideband 28.8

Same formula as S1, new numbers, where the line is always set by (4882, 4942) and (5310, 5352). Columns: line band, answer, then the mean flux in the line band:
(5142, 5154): 0.41 mag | 18.8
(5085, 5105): 0.28 mag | 20.7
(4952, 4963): 0.10 mag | 22.9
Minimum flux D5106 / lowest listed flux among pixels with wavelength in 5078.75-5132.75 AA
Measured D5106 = 17.31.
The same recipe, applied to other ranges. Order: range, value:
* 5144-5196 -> 11.97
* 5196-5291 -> 14.06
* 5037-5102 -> 18.12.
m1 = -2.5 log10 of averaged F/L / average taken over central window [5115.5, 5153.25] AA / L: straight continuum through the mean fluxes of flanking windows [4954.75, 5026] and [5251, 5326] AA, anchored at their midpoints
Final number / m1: 0.286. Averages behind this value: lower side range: 22.3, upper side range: 29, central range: 19.6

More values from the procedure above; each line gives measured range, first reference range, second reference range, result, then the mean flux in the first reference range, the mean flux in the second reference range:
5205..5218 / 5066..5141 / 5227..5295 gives 0.23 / 20.3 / 28.6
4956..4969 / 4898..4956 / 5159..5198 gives 0.08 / 25.1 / 19.4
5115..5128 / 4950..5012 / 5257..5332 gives 0.27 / 22.9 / 28.8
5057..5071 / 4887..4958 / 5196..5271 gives 0.18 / 24.8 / 25.9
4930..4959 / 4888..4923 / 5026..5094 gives -0.03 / 24.7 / 21.5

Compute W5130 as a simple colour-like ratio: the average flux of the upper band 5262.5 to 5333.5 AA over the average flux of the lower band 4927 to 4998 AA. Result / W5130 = 1.20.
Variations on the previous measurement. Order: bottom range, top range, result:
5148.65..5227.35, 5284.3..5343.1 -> 1.43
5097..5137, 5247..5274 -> 1.33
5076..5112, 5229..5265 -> 1.42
